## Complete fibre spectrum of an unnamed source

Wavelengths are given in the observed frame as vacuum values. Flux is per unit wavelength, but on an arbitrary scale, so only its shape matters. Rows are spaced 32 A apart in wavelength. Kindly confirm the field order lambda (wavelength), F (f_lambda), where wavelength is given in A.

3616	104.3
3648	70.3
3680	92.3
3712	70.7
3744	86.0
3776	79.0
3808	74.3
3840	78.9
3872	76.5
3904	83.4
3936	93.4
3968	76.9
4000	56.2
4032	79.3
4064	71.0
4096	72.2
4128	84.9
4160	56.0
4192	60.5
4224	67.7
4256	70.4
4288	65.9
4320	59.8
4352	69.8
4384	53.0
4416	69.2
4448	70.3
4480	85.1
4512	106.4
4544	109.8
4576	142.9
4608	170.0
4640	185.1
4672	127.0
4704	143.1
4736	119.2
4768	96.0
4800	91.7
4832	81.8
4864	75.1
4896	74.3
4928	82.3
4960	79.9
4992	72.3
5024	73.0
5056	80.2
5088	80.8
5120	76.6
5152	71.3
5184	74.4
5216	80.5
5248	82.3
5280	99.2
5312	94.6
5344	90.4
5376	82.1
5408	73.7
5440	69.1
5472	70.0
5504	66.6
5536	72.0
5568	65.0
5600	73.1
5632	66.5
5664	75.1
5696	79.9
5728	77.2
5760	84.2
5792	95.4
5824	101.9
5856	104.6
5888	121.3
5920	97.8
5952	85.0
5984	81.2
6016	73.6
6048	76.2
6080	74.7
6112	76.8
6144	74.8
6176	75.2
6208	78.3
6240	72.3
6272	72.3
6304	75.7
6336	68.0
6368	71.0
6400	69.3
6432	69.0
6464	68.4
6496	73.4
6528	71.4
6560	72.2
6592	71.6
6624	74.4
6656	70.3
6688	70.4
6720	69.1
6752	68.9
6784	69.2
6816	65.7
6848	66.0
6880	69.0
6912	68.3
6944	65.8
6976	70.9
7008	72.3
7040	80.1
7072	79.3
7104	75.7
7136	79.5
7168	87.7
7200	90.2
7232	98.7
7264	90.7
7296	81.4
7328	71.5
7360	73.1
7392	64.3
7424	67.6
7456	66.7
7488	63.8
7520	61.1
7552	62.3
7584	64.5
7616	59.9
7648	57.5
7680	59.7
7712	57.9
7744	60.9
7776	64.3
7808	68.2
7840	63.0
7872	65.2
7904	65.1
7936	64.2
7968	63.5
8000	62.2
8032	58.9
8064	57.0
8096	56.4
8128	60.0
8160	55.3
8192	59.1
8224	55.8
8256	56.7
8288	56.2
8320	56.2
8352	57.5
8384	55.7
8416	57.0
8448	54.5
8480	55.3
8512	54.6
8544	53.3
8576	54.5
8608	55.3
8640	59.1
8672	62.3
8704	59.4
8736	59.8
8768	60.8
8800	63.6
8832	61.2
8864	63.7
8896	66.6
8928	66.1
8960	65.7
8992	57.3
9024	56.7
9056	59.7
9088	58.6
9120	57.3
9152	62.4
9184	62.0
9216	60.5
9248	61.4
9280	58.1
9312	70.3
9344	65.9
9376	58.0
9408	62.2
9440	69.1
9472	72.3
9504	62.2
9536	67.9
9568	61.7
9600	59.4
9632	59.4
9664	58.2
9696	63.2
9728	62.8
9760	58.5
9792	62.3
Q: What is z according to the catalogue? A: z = 2.775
